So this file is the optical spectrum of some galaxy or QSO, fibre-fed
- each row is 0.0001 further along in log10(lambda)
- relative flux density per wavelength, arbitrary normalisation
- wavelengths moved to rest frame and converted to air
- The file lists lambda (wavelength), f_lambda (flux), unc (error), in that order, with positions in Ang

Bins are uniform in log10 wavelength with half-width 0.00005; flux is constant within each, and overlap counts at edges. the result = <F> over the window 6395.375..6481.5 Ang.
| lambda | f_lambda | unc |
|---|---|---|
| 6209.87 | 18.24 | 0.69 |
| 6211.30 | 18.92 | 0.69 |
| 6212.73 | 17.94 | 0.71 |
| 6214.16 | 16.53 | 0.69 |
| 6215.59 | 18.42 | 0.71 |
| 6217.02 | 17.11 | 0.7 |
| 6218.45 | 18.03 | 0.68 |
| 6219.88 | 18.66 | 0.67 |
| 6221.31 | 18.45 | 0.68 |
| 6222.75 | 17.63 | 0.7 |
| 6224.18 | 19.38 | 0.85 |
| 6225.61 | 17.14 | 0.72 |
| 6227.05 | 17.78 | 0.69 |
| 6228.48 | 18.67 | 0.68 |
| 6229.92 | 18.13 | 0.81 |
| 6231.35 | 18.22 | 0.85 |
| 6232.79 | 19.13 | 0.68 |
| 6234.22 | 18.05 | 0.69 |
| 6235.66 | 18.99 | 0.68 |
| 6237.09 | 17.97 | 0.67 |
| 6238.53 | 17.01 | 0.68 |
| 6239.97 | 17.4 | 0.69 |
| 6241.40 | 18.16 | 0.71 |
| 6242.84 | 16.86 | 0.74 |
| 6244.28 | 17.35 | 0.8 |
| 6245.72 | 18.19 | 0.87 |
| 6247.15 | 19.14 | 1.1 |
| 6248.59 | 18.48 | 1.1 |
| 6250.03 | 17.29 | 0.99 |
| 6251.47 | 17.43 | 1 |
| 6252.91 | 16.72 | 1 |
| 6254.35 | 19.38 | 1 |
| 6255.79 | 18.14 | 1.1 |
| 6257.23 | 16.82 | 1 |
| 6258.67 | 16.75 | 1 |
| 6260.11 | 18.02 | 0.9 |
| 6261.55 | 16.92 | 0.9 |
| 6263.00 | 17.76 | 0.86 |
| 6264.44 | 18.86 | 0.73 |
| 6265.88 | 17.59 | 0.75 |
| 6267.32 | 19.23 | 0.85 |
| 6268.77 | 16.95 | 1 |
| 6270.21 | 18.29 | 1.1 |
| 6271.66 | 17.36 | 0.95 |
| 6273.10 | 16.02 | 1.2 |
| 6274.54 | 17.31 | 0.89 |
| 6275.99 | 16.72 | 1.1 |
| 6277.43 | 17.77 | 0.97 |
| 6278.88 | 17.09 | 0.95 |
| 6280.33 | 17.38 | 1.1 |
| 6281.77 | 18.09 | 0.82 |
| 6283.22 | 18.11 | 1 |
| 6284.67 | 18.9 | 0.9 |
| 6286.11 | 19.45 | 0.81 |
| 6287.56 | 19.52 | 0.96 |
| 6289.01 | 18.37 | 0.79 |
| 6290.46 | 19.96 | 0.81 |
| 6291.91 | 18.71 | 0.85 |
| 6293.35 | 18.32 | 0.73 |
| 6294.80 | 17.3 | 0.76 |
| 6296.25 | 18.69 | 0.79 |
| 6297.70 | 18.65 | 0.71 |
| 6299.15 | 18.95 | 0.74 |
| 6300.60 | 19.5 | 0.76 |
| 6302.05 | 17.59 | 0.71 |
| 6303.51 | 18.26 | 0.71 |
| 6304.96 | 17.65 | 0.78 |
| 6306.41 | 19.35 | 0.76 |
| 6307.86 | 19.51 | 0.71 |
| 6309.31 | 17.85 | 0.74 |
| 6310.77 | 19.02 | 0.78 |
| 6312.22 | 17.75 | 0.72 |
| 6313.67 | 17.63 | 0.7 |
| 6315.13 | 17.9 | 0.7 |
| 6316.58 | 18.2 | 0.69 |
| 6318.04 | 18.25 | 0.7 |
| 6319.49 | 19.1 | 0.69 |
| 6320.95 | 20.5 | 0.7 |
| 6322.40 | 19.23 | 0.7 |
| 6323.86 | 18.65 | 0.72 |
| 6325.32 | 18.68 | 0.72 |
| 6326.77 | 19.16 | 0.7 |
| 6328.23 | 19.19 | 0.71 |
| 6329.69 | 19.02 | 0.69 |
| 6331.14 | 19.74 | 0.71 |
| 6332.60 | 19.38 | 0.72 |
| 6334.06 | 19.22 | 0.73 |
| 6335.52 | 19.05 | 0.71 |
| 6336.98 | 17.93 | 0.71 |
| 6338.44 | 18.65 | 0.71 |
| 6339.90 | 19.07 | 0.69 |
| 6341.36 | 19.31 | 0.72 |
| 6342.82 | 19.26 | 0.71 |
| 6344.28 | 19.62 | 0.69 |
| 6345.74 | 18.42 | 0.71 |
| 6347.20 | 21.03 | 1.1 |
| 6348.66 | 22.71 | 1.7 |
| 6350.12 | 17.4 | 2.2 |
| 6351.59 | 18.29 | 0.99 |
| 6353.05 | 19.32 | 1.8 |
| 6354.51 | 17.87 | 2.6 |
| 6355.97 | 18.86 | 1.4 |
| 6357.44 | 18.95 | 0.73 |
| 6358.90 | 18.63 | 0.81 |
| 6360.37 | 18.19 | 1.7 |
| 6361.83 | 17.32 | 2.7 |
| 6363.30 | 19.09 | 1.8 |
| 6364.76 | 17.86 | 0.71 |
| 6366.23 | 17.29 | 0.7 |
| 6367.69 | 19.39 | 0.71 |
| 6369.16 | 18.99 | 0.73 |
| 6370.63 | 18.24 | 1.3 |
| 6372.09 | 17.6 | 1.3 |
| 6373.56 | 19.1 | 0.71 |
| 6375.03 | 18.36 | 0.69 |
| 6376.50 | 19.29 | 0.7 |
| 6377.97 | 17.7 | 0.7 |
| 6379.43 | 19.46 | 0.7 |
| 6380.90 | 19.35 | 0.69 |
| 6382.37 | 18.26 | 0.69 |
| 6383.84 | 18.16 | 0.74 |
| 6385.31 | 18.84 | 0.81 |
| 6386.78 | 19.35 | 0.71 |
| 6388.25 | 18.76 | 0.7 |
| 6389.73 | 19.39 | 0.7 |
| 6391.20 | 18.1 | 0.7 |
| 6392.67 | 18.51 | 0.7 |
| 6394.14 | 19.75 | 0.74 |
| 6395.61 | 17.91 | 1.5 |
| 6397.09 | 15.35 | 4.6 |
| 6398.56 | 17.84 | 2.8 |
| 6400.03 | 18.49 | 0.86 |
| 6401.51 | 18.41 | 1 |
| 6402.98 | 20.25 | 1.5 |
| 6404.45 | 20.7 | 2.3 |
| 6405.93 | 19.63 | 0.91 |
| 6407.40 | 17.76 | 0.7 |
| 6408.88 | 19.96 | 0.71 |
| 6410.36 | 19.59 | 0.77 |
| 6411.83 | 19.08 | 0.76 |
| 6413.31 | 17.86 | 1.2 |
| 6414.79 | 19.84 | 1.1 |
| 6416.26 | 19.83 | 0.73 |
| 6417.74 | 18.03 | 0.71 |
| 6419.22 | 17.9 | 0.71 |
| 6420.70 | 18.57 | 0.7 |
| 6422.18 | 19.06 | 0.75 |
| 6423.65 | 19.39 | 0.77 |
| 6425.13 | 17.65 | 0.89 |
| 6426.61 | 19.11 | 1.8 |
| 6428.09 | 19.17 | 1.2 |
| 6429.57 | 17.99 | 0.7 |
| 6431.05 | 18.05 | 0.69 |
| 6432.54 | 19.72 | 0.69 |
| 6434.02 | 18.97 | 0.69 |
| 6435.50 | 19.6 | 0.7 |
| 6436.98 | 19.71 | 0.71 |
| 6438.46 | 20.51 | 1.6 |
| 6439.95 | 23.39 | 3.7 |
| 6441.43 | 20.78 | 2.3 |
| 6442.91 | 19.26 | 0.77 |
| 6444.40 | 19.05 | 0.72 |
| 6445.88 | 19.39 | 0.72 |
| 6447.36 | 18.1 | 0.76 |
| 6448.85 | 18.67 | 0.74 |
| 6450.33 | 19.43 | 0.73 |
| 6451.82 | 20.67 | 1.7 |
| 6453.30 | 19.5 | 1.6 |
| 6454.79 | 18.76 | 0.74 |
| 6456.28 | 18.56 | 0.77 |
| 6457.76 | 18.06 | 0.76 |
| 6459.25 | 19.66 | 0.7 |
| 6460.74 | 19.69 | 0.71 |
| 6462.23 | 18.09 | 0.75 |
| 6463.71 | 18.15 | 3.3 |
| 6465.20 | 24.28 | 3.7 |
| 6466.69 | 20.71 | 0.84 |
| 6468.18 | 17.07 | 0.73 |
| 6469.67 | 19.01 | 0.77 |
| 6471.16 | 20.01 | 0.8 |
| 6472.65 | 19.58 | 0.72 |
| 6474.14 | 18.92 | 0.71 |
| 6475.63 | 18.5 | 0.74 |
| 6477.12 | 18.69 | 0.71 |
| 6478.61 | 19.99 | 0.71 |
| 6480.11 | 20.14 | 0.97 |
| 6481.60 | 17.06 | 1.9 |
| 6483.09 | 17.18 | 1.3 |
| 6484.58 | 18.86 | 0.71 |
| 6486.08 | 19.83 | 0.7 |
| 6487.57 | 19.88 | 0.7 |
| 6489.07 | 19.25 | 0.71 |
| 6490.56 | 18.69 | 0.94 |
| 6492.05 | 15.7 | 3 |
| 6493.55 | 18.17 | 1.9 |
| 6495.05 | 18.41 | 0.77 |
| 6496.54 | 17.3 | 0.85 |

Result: 19.2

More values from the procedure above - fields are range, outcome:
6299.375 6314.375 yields 18.4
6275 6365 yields 18.7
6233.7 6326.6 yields 18.1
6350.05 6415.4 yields 18.6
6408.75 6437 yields 18.9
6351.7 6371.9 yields 18.4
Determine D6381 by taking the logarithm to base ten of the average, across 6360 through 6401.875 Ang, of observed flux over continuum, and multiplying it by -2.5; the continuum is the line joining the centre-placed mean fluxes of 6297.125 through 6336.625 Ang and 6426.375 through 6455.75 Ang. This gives 0.04 mag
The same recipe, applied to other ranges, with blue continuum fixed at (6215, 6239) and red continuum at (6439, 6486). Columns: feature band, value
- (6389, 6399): 0.05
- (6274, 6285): 0.05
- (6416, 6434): 0.03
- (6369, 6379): 0.02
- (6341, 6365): -0.01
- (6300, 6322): 0.00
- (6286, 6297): -0.02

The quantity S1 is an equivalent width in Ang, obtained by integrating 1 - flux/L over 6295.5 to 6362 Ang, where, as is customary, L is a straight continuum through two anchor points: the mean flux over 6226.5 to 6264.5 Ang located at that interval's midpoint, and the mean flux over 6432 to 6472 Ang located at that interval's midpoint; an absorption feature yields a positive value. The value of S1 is -1.0 Ang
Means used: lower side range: 17.9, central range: 18.8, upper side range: 19.6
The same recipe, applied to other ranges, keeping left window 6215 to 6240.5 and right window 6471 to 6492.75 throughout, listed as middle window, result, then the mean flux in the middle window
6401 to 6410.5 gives -0.5 Ang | 19.5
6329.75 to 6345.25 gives -0.6 Ang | 19.1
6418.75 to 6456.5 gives -1.2 Ang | 19.3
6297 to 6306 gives -0.1 Ang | 18.5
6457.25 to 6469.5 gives -0.5 Ang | 19.5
